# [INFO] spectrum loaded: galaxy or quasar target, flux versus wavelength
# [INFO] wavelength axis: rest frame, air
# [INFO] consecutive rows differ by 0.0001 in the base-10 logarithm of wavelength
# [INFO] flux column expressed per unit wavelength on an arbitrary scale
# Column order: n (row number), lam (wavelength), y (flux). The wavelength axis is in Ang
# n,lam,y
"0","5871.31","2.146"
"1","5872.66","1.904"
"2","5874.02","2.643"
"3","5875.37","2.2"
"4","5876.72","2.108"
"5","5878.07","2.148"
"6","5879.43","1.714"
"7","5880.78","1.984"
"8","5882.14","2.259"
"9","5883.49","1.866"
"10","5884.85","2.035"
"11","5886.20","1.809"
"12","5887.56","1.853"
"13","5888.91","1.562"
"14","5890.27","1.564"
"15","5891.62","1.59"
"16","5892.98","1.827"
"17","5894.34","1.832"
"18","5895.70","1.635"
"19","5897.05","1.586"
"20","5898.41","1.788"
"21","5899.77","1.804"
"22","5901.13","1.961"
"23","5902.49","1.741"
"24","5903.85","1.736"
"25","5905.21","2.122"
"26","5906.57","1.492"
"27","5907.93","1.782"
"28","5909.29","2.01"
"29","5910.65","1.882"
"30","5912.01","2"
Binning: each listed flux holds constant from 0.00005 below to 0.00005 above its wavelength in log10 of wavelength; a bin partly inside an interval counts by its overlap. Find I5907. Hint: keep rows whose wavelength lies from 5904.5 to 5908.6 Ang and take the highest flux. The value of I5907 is 2.122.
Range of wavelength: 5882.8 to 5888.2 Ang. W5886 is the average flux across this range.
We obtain 1.89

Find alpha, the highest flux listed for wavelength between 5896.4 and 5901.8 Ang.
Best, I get 1.961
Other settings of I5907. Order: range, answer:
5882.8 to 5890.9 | 2.035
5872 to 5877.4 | 2.643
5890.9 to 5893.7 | 1.827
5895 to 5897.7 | 1.635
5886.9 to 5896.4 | 1.853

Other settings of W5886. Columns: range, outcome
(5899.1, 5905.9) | 1.87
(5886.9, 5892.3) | 1.64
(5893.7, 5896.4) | 1.73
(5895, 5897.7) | 1.62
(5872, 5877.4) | 2.22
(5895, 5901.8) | 1.75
